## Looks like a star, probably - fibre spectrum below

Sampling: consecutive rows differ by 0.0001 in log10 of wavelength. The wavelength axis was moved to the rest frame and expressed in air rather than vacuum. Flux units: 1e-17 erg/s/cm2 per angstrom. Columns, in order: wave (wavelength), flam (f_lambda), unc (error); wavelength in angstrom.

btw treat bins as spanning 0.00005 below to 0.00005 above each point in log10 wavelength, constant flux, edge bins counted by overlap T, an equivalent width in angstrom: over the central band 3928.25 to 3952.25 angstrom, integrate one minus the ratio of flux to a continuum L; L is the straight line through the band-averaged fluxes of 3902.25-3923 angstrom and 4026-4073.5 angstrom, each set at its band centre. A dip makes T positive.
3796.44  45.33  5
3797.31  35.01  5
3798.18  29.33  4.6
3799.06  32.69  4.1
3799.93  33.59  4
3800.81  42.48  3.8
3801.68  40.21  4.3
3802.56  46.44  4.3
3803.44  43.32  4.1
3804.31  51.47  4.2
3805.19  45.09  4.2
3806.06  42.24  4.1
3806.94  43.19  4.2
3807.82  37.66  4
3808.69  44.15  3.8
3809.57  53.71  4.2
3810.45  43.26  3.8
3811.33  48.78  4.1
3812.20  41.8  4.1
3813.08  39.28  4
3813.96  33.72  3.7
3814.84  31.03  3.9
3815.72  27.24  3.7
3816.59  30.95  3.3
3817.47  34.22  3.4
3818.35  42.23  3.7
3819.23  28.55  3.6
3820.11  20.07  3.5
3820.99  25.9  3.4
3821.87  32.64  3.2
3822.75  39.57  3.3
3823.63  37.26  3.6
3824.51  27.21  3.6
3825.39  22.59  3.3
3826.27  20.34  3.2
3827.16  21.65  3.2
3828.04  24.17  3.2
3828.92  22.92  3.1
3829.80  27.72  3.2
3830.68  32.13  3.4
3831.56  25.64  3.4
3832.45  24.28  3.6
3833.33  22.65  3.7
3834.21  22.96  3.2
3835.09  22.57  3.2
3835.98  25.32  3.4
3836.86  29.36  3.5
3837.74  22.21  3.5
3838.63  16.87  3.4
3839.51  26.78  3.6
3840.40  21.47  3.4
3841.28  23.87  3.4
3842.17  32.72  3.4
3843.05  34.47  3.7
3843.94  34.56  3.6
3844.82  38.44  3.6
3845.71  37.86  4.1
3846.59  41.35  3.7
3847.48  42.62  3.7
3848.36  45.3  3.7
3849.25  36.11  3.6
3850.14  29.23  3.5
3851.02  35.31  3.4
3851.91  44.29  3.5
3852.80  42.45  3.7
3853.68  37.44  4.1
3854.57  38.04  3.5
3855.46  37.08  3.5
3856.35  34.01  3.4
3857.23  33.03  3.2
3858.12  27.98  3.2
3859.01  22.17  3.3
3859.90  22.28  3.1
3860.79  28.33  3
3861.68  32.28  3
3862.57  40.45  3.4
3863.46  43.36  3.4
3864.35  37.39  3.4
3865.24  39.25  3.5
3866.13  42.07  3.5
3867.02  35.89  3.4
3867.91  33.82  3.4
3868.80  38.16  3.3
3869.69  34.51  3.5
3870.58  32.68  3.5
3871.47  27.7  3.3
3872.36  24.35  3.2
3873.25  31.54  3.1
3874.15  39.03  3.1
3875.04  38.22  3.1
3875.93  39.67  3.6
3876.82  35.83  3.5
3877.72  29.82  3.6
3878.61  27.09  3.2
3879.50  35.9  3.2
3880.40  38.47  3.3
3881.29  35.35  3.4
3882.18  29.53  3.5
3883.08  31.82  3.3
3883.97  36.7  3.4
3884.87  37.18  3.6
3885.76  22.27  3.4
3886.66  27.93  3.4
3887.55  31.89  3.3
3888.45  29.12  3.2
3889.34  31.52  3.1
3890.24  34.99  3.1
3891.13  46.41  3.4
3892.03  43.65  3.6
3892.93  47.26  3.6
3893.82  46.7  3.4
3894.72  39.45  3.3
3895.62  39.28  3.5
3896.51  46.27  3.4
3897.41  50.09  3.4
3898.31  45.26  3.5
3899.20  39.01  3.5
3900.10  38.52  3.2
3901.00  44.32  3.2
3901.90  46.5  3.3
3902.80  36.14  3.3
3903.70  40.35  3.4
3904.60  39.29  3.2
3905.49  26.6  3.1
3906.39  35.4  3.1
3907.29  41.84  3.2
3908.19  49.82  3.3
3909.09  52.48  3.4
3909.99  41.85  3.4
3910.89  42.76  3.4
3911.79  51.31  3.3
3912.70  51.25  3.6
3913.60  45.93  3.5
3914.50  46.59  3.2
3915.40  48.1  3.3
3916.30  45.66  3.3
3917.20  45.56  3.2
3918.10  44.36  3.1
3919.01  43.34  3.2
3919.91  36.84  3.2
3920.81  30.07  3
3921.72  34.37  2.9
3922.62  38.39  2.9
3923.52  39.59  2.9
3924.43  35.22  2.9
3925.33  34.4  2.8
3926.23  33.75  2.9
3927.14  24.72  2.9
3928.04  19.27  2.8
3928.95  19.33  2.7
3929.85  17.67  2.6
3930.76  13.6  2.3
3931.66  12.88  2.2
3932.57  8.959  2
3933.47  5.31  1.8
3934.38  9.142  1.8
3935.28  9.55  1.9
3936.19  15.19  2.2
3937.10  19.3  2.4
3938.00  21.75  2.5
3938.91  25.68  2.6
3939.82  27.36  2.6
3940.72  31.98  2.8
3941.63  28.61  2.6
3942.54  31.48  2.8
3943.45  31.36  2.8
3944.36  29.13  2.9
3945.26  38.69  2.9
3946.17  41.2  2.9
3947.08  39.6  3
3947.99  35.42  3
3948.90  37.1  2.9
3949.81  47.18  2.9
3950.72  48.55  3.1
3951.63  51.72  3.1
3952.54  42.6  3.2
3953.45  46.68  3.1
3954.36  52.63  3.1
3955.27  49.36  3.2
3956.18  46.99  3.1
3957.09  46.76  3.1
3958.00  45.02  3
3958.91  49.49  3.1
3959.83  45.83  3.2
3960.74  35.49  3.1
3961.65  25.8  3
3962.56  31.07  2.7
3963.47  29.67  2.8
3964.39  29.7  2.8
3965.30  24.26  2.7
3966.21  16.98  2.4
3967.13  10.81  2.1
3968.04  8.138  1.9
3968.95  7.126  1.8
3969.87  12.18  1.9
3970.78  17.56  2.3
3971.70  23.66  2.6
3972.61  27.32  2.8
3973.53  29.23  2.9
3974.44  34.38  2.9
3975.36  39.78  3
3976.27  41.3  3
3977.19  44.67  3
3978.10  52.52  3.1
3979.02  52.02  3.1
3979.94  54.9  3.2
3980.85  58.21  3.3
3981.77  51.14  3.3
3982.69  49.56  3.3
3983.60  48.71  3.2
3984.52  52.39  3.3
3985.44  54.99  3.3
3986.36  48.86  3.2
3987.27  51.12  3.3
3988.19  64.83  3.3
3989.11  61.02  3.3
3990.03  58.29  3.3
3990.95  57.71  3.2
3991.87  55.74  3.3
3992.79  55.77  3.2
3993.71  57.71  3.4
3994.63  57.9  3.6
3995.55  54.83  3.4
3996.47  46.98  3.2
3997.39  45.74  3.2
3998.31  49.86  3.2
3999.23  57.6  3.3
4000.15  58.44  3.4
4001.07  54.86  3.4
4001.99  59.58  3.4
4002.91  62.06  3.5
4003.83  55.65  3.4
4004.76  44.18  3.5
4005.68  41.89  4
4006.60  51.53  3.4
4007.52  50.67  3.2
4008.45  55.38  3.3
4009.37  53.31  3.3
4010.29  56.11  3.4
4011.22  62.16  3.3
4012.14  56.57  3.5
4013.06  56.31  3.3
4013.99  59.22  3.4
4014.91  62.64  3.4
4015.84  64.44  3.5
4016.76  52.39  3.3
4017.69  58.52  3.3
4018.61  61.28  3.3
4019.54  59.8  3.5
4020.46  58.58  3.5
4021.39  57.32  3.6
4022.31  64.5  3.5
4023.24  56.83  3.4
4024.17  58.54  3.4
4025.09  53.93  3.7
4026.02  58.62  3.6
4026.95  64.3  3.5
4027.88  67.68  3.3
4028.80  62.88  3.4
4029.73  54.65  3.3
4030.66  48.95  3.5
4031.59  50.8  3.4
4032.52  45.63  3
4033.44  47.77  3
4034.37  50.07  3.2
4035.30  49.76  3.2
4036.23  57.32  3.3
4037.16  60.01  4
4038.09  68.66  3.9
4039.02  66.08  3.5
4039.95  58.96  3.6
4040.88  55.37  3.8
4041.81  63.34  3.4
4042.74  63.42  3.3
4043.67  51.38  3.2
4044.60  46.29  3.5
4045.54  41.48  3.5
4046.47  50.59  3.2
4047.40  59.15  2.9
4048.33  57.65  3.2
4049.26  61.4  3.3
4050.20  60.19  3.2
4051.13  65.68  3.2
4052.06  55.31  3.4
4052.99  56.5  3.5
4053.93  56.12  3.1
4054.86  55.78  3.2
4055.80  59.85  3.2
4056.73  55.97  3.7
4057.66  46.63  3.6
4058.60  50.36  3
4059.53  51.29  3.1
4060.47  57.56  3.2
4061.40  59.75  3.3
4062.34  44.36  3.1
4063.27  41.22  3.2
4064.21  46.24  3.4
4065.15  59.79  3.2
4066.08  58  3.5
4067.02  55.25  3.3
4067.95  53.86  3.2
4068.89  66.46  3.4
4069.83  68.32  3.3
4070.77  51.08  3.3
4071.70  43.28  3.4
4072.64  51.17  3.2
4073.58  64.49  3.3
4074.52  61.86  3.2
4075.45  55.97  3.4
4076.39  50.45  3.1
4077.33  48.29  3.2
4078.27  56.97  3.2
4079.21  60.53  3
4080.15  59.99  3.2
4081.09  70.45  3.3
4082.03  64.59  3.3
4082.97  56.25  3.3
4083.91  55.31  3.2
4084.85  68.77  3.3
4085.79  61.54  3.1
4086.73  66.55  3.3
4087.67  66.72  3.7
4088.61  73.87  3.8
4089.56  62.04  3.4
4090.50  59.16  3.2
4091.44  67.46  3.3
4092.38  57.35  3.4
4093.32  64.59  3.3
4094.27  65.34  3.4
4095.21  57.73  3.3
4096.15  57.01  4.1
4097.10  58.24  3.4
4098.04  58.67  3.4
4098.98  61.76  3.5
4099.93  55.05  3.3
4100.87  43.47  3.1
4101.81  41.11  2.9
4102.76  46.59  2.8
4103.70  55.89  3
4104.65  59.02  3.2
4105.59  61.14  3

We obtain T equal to 9.7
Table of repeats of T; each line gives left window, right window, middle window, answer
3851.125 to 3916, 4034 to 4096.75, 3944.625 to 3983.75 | 7.5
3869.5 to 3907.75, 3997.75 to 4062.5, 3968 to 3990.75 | 3.2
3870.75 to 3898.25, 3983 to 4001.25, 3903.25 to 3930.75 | 2.1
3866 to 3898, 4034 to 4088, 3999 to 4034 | -3.3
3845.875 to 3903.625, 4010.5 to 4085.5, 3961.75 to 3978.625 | 7.4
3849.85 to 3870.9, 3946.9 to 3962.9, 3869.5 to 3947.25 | 9.4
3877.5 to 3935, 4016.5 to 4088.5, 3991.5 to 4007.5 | -1.4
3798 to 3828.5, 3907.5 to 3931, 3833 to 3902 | 4.5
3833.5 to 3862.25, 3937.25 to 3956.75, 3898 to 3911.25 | -2.2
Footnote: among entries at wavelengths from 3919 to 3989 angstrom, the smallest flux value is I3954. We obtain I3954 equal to 5.31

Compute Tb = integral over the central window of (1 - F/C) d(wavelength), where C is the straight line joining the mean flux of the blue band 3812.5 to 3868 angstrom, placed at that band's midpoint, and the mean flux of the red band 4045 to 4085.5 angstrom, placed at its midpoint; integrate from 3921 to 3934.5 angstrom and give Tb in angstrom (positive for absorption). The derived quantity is 5.7 angstrom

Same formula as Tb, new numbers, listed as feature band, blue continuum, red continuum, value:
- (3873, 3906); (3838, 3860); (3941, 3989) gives -1.8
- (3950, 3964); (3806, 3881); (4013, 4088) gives 0.9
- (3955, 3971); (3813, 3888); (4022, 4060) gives 5.7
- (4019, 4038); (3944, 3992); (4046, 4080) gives -2.5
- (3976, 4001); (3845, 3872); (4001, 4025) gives -0.1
